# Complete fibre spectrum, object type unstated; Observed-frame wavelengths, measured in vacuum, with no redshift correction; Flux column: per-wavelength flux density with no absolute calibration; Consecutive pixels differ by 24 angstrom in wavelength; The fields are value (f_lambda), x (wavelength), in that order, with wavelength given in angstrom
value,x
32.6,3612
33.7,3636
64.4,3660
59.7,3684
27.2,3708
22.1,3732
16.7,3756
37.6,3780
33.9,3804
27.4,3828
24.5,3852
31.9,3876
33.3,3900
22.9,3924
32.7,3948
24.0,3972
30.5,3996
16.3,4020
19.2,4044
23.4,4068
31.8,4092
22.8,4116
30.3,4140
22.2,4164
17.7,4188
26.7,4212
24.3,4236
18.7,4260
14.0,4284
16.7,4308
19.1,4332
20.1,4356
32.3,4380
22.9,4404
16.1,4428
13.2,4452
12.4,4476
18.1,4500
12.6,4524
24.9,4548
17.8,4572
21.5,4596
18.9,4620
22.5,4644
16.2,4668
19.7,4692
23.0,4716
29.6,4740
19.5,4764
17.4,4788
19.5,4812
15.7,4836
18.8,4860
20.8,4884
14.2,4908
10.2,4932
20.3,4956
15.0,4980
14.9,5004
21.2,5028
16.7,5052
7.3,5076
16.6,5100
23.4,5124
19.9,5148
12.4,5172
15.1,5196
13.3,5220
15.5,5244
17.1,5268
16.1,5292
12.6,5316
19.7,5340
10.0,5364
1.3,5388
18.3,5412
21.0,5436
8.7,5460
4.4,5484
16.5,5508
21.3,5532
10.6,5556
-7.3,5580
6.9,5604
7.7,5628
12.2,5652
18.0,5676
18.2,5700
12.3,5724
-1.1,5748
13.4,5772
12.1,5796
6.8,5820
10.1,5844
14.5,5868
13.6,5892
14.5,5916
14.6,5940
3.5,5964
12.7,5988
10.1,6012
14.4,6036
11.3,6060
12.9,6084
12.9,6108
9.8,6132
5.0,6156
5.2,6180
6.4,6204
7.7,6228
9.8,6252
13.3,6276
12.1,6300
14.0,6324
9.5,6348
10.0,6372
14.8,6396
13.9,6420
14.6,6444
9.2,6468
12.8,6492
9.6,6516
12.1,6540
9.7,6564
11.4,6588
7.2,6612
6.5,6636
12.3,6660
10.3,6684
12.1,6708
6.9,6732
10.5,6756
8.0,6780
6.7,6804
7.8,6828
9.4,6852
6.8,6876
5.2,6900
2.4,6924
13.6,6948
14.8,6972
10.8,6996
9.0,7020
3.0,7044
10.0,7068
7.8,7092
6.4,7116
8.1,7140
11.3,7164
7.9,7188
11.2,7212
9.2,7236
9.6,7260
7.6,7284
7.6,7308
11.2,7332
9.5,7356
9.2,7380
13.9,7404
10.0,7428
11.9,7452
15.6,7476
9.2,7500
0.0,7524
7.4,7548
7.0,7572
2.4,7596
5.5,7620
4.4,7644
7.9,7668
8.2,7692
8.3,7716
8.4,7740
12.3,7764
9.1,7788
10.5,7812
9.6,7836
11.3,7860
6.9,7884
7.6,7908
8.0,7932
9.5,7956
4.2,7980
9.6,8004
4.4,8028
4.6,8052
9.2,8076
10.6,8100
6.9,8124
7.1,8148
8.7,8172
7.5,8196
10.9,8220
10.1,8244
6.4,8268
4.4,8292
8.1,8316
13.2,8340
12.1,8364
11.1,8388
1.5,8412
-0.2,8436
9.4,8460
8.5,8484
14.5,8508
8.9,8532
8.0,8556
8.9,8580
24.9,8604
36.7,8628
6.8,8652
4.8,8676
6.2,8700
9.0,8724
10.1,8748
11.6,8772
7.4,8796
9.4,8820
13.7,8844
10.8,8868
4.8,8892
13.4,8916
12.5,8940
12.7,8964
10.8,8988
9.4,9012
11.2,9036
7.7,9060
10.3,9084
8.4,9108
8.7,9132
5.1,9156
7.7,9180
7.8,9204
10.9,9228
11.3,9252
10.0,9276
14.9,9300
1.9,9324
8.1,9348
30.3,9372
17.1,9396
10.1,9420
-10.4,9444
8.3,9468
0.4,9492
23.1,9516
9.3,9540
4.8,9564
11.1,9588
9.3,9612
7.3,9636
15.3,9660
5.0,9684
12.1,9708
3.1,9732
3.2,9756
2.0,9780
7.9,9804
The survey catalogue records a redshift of 1.311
